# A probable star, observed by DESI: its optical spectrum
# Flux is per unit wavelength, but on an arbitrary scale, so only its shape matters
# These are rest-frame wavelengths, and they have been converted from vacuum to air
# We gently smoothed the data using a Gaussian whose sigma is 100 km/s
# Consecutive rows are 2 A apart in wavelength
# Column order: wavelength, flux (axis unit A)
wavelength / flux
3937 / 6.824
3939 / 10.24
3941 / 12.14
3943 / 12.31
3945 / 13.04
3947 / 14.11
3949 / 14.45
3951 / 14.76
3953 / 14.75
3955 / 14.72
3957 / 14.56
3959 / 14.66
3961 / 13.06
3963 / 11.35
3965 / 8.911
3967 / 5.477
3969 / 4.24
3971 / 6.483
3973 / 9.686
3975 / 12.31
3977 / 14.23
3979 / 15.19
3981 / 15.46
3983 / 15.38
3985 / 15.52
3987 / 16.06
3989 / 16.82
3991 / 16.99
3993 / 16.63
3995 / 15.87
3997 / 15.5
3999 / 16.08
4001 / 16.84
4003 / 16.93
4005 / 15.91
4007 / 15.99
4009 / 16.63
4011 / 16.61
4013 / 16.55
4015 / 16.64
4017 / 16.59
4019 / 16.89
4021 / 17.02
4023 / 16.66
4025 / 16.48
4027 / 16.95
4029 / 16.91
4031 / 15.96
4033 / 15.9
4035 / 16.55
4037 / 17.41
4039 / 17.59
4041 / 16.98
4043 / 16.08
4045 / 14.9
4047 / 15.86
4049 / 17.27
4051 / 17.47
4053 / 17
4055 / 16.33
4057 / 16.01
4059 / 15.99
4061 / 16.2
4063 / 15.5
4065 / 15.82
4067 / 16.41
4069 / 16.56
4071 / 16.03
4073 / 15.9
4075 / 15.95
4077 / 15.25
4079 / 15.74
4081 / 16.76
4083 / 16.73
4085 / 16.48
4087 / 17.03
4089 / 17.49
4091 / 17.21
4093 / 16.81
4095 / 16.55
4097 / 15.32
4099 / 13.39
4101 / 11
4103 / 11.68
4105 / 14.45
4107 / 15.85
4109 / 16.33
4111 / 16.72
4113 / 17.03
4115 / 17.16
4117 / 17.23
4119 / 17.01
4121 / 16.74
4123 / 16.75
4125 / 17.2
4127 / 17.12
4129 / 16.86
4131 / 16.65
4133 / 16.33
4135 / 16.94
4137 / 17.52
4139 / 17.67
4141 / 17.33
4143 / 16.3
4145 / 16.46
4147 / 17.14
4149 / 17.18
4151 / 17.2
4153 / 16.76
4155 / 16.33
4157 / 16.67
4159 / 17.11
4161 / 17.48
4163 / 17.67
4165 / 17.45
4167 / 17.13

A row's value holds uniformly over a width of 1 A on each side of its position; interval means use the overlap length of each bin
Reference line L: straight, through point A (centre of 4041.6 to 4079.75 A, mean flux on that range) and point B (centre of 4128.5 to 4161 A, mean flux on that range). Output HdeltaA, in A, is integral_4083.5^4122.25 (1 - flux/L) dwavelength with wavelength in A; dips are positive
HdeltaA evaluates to 1.5 A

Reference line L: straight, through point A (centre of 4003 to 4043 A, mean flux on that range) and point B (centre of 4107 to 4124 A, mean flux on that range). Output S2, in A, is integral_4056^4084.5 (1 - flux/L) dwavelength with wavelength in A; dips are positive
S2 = 1.1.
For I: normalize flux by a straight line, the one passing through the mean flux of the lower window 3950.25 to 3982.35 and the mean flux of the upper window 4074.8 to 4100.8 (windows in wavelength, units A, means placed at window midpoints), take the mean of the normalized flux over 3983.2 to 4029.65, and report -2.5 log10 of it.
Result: -0.24 mag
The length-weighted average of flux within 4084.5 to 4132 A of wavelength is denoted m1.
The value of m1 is 16.1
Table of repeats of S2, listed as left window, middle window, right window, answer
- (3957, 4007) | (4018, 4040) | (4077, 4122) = -3.34 A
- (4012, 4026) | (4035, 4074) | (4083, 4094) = 1.04 A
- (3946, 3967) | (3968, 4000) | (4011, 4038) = 1.64 A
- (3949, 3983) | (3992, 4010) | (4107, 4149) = -4.36 A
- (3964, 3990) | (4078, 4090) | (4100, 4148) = -1.24 A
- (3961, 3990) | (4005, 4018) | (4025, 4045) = -1.48 A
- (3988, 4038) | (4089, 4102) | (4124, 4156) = 1.21 A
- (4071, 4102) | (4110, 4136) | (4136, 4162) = -0.59 A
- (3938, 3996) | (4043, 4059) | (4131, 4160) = -1.58 A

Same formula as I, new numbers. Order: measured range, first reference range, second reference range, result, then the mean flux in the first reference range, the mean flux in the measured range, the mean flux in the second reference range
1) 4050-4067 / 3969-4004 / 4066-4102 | -0.051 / 14.5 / 16.3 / 15.9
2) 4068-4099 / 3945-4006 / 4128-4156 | -0.033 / 13.8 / 16.3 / 16.9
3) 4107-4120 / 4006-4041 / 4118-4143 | 0.007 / 16.7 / 16.8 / 17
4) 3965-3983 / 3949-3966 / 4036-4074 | 0.302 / 13.4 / 10.6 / 16.4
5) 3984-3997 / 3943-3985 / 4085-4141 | -0.234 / 12.4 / 16.3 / 16.2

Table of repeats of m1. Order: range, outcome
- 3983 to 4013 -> 16.3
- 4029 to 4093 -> 16.4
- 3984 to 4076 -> 16.4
